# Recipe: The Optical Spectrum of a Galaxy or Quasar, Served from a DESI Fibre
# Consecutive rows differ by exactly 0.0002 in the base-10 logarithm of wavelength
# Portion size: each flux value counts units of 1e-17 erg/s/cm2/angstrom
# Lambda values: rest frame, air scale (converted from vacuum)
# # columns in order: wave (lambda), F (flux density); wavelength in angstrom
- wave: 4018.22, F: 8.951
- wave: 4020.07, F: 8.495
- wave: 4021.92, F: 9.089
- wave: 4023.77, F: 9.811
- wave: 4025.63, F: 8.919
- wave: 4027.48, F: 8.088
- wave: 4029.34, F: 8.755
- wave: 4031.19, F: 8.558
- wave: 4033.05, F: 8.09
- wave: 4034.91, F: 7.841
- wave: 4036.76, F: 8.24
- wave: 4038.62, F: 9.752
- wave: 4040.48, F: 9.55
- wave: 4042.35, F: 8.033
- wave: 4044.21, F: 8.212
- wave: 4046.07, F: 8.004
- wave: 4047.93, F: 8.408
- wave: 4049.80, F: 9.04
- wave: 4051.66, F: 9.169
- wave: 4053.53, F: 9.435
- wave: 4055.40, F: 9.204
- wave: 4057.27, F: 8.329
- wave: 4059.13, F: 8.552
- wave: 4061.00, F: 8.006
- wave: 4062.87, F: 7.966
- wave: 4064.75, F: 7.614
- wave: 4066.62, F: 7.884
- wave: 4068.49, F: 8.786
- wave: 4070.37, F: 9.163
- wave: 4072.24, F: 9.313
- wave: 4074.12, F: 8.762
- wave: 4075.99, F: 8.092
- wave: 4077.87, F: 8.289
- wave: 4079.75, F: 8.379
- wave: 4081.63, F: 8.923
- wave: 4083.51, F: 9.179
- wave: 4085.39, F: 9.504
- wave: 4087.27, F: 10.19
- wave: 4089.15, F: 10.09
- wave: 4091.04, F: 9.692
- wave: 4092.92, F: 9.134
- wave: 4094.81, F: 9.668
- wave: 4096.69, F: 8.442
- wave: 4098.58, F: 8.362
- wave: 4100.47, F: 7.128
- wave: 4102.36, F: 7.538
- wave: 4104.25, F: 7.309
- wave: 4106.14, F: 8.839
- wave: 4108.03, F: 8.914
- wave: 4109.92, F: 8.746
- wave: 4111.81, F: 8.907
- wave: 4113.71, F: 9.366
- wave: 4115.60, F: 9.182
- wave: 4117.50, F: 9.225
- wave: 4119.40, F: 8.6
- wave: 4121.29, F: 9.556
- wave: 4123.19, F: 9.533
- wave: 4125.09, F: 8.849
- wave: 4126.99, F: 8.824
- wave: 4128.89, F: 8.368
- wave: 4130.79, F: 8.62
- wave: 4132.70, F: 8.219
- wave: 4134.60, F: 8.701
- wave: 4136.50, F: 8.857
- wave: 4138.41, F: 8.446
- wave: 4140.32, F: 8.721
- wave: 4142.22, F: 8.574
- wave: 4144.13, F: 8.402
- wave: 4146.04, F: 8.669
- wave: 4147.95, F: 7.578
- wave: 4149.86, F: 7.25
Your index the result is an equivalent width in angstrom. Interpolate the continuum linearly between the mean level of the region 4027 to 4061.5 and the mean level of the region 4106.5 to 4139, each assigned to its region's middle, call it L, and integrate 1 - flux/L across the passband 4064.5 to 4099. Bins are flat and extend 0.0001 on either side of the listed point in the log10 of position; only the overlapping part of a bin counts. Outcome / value -0.8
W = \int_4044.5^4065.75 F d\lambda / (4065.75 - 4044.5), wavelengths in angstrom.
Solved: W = 8.51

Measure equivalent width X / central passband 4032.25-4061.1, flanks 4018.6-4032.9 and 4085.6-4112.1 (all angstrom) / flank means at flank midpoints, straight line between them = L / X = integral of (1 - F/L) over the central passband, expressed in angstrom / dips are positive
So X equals 0.5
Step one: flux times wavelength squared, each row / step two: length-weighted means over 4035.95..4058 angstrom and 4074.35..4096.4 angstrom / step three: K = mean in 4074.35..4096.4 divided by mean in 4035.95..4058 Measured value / 1.1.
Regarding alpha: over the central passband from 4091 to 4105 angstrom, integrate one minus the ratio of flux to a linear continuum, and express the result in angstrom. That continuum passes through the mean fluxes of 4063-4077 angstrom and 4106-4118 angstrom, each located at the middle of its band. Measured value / 0.79 angstrom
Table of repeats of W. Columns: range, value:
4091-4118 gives 8.66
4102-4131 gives 8.8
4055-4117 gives 8.71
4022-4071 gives 8.6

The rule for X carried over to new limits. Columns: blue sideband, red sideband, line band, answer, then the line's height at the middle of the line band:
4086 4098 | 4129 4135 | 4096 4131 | 1.1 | 8.95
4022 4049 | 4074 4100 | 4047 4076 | 0.6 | 8.82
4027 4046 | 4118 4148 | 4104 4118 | -0.4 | 8.65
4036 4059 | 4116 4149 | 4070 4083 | 0.1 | 8.75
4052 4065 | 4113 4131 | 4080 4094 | -1.2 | 8.74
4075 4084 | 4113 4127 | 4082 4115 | -0.2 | 8.83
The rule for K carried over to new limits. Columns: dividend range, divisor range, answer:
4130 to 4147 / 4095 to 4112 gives 1.05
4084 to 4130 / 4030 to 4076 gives 1.07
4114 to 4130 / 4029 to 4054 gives 1.09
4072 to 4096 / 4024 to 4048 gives 1.10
